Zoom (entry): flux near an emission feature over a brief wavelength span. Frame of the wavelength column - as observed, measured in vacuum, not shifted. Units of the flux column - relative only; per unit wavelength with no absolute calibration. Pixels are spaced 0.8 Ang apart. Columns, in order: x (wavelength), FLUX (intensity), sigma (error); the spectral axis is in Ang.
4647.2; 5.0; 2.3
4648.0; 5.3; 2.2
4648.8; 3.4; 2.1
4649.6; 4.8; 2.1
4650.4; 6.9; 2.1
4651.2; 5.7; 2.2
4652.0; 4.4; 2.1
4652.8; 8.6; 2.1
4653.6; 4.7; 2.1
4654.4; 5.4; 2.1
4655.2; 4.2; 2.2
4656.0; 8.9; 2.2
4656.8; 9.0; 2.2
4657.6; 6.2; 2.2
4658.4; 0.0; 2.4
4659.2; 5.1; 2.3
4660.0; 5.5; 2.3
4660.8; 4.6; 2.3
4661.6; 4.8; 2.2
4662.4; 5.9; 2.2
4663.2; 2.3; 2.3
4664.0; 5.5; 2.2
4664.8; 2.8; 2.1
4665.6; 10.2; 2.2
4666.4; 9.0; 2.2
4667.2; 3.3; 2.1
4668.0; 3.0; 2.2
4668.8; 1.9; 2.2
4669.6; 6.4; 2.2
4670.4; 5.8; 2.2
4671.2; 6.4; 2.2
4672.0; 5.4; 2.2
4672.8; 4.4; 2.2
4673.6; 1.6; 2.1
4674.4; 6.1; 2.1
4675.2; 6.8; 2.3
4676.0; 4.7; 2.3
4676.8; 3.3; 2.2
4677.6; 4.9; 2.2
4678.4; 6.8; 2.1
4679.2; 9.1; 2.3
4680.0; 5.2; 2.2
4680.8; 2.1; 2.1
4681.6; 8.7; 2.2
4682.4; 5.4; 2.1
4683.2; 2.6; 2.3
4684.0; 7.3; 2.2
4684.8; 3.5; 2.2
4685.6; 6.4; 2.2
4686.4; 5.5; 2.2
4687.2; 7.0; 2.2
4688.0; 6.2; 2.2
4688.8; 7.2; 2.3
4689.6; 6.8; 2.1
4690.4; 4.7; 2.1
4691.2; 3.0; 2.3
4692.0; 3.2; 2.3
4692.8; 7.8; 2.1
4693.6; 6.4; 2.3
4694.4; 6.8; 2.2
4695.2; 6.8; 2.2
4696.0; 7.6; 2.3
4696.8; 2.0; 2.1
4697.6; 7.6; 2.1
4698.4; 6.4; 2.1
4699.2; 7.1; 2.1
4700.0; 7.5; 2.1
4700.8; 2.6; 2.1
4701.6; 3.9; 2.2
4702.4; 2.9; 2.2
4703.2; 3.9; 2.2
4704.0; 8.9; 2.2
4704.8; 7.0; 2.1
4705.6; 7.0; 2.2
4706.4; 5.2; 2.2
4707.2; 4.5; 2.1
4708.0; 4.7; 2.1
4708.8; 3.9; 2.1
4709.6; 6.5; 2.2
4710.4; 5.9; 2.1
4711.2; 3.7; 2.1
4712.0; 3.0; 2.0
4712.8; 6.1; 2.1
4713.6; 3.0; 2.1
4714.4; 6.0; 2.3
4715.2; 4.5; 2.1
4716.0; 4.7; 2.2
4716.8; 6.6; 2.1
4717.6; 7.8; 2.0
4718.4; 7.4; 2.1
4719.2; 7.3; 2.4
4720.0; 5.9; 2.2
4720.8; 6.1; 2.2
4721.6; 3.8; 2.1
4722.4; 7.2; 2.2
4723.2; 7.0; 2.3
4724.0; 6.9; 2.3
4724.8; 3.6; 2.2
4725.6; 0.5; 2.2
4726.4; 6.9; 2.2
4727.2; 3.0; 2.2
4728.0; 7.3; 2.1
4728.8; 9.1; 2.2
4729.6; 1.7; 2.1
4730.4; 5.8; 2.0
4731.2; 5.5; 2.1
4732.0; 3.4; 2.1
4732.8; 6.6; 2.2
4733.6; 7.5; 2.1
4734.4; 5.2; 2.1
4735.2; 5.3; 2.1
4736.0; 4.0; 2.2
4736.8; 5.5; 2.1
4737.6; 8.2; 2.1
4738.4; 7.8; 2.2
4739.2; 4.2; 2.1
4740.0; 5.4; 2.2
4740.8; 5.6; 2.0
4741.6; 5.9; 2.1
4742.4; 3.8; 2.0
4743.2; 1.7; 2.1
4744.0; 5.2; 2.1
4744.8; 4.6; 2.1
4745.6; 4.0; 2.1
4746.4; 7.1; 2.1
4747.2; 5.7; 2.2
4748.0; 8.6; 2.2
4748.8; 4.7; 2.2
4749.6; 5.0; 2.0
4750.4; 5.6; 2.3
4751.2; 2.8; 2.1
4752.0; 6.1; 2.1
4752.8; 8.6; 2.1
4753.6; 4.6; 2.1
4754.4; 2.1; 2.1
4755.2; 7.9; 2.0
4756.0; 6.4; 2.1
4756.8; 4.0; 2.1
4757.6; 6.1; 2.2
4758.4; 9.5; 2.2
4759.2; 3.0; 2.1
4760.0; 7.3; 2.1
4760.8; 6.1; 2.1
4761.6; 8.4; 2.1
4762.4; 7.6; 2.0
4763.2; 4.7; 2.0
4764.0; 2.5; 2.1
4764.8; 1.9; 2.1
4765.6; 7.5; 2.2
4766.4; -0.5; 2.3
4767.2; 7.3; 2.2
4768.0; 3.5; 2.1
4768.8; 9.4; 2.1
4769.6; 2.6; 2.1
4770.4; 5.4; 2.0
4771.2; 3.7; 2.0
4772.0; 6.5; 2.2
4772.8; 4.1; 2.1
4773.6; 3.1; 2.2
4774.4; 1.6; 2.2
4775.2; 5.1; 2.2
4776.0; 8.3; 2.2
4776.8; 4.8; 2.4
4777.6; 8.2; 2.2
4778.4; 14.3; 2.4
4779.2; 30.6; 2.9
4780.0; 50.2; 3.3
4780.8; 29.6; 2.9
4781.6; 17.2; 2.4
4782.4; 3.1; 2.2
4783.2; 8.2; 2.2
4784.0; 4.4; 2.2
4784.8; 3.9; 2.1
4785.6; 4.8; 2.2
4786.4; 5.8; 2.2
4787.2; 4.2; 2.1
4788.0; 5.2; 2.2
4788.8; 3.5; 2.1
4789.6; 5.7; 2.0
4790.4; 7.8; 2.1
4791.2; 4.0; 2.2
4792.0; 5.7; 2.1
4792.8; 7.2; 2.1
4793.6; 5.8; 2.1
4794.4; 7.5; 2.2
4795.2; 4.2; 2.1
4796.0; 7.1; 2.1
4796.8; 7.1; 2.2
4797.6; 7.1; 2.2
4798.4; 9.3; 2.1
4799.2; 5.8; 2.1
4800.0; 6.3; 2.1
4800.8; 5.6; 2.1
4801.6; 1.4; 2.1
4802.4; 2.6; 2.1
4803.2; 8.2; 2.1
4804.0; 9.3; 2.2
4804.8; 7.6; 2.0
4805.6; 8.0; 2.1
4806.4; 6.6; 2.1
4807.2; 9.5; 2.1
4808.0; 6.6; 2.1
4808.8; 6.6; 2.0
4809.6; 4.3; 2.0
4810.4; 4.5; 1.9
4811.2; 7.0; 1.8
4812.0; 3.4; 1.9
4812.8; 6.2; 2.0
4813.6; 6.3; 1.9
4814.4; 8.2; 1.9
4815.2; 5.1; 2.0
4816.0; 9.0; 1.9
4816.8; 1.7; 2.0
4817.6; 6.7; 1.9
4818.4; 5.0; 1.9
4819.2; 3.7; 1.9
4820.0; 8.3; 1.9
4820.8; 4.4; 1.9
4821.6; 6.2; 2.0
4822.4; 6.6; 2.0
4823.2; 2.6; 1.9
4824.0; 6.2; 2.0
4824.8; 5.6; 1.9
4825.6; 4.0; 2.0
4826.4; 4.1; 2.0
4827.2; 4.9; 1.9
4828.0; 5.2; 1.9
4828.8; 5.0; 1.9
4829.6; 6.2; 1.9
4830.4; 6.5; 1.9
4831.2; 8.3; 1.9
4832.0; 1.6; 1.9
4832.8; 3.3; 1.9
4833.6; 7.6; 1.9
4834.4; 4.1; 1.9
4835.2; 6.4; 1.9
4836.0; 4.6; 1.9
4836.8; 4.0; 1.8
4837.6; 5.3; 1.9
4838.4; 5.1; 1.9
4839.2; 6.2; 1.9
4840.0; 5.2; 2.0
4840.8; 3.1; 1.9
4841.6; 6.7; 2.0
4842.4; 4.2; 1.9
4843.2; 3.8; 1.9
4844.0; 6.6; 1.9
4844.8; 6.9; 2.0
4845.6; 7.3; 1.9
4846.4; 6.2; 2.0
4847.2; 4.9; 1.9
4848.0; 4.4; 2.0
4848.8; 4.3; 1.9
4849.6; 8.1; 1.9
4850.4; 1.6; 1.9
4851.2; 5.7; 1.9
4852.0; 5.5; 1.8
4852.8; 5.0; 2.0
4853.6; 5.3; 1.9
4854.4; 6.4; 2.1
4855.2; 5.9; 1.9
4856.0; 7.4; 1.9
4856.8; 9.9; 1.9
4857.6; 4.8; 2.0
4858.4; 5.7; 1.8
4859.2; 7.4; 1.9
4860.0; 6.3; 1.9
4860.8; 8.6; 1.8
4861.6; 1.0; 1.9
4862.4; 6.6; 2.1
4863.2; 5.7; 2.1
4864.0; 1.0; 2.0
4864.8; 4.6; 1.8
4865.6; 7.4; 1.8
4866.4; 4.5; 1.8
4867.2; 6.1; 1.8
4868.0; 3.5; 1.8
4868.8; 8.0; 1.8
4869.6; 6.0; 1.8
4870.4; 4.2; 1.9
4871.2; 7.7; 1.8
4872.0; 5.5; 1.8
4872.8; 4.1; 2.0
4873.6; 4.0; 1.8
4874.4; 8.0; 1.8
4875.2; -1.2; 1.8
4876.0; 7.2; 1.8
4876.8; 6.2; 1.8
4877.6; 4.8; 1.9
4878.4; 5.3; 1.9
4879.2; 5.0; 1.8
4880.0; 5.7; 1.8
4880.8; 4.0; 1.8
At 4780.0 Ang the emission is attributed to Hgamma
